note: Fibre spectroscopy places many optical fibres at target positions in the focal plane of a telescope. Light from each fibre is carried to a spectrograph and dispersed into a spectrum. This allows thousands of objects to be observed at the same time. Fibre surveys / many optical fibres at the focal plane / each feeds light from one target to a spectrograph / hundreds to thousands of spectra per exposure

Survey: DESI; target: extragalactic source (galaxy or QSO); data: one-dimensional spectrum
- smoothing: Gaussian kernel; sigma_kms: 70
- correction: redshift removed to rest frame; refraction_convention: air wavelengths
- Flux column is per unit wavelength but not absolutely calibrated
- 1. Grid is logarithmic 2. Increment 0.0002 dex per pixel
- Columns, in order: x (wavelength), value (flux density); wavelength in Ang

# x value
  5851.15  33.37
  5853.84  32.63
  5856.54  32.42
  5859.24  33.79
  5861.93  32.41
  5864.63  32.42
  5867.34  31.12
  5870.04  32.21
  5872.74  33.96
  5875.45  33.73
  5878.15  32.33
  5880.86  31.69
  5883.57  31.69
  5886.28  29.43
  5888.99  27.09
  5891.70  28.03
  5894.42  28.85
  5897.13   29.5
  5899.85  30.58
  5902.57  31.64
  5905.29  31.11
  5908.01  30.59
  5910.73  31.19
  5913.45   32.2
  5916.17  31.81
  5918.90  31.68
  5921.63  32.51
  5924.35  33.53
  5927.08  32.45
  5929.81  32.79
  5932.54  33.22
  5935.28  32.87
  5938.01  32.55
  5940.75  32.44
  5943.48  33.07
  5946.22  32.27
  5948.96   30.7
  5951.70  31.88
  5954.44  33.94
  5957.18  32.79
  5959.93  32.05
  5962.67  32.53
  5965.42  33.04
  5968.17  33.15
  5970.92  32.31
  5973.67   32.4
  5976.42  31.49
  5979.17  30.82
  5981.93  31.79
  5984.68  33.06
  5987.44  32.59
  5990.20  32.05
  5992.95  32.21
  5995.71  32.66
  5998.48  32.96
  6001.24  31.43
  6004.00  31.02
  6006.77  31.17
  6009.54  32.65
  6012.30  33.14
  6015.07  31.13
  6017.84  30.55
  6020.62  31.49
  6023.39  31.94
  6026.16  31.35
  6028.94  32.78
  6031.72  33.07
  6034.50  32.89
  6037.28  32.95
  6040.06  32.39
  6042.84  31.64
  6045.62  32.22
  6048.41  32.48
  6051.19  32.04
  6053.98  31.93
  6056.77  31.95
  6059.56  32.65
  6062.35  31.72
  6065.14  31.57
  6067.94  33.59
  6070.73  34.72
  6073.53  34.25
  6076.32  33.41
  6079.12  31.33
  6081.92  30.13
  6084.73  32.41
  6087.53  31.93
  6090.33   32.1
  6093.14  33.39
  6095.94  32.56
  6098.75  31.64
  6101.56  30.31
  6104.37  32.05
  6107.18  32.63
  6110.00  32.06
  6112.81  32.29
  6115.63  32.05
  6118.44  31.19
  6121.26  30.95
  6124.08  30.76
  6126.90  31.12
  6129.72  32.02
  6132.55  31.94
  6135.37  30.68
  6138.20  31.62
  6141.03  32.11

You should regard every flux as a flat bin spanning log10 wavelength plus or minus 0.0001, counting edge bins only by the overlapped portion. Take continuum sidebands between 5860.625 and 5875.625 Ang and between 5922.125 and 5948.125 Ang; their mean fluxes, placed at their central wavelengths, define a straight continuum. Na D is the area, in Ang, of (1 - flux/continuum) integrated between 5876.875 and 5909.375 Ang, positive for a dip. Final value 2.4 Ang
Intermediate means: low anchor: 32.5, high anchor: 32.7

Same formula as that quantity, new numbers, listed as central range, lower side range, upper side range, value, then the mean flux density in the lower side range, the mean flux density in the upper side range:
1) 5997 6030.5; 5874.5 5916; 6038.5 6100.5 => 0.0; 30.7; 32.4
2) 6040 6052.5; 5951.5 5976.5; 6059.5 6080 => 0.3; 32.6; 33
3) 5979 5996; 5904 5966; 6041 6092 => 0.0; 32.3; 32.3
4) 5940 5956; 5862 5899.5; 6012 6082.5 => -0.5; 31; 32.3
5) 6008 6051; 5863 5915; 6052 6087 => -0.1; 31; 32.4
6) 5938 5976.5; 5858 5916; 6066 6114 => -1.0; 31.2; 32.4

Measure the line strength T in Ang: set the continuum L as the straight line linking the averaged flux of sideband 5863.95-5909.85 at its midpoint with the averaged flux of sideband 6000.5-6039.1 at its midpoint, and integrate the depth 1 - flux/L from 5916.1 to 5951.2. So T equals -1.32 Ang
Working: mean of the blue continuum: 30.9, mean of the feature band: 32.5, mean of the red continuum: 32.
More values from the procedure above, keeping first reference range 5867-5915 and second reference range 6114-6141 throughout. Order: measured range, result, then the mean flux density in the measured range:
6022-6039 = -0.7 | 32.5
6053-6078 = -1.3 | 32.9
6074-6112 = -0.9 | 32.1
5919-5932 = -0.7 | 32.7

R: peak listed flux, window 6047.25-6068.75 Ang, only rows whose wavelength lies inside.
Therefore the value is 33.59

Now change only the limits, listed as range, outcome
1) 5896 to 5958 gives 33.94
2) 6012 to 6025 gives 33.14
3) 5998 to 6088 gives 34.72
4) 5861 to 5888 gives 33.96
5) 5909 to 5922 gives 32.51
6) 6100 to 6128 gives 32.63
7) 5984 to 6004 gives 33.06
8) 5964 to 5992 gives 33.15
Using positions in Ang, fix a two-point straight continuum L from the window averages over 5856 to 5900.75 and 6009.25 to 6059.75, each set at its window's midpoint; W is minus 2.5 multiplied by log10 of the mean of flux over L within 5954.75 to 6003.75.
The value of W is -0.017 mag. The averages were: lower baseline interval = 31.2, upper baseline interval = 32.2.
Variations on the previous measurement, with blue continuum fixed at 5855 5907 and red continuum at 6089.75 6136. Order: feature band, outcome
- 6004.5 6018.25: -0.01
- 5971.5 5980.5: -0.01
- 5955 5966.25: -0.04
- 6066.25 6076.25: -0.08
